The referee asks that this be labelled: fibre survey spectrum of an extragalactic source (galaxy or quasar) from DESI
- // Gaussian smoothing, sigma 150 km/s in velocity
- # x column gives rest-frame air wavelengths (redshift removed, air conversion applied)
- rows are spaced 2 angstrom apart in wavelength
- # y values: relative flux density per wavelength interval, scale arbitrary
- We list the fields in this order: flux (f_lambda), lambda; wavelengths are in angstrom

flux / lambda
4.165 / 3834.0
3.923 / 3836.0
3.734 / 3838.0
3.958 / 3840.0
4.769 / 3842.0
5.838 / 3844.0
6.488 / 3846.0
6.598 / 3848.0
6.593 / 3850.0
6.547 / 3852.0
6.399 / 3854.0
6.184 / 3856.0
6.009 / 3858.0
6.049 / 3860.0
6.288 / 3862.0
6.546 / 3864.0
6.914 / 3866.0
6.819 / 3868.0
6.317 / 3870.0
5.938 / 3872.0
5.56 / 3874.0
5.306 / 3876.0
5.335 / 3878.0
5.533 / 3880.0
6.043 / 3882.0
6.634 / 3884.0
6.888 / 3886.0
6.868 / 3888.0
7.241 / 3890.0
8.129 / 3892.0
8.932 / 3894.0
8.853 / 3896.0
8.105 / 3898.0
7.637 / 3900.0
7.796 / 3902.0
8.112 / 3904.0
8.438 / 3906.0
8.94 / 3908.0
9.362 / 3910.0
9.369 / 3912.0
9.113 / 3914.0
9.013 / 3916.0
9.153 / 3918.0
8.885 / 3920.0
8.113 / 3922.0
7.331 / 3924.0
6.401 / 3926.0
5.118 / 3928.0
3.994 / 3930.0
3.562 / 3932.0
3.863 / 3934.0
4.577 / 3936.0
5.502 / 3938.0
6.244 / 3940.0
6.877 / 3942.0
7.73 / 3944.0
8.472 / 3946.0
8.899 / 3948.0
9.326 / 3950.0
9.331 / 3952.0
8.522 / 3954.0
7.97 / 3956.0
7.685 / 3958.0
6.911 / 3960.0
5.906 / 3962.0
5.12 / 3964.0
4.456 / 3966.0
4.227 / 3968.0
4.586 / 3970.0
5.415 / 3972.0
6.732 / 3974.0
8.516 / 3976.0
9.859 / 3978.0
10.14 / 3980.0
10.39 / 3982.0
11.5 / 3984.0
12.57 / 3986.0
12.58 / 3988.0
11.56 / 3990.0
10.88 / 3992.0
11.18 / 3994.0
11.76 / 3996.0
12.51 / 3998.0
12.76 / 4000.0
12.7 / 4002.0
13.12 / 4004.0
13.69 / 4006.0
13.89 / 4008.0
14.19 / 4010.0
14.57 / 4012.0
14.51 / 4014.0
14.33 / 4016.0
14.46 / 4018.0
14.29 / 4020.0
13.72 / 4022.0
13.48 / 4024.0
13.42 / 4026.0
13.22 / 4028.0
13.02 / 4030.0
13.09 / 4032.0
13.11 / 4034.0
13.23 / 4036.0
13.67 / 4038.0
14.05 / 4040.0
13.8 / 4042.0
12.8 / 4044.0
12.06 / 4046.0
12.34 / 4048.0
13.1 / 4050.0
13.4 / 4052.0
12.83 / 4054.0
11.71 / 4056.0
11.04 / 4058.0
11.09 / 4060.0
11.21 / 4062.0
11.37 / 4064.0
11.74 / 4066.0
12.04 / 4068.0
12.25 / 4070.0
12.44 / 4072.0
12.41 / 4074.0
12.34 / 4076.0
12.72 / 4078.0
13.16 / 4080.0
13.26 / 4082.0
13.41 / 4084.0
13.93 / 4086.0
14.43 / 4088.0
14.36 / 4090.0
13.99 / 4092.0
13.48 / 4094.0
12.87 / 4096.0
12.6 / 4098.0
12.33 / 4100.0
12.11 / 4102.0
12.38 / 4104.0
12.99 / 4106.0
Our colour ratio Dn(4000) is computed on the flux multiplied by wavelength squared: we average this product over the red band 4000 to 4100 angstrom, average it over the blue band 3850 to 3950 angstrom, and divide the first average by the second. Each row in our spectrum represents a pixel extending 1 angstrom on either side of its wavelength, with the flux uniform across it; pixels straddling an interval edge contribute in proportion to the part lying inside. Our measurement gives 2.0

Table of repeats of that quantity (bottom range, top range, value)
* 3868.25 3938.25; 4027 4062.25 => 1.94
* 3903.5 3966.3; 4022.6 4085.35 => 1.85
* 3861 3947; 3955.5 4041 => 1.67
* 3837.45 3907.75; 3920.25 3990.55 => 1.17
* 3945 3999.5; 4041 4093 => 1.50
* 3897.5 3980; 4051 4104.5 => 1.87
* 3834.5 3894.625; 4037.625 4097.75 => 2.31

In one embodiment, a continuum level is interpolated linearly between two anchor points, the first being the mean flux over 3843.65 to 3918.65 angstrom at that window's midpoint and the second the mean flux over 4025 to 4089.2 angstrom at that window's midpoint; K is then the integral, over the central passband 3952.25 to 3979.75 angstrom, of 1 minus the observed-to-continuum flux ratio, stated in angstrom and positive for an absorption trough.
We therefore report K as 8.6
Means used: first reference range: 7.16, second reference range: 12.7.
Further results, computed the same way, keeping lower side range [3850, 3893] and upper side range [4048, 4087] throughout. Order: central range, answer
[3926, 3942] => 6.48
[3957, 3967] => 3.41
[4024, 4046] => -3.67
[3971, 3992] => -0.41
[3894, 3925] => -4.27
